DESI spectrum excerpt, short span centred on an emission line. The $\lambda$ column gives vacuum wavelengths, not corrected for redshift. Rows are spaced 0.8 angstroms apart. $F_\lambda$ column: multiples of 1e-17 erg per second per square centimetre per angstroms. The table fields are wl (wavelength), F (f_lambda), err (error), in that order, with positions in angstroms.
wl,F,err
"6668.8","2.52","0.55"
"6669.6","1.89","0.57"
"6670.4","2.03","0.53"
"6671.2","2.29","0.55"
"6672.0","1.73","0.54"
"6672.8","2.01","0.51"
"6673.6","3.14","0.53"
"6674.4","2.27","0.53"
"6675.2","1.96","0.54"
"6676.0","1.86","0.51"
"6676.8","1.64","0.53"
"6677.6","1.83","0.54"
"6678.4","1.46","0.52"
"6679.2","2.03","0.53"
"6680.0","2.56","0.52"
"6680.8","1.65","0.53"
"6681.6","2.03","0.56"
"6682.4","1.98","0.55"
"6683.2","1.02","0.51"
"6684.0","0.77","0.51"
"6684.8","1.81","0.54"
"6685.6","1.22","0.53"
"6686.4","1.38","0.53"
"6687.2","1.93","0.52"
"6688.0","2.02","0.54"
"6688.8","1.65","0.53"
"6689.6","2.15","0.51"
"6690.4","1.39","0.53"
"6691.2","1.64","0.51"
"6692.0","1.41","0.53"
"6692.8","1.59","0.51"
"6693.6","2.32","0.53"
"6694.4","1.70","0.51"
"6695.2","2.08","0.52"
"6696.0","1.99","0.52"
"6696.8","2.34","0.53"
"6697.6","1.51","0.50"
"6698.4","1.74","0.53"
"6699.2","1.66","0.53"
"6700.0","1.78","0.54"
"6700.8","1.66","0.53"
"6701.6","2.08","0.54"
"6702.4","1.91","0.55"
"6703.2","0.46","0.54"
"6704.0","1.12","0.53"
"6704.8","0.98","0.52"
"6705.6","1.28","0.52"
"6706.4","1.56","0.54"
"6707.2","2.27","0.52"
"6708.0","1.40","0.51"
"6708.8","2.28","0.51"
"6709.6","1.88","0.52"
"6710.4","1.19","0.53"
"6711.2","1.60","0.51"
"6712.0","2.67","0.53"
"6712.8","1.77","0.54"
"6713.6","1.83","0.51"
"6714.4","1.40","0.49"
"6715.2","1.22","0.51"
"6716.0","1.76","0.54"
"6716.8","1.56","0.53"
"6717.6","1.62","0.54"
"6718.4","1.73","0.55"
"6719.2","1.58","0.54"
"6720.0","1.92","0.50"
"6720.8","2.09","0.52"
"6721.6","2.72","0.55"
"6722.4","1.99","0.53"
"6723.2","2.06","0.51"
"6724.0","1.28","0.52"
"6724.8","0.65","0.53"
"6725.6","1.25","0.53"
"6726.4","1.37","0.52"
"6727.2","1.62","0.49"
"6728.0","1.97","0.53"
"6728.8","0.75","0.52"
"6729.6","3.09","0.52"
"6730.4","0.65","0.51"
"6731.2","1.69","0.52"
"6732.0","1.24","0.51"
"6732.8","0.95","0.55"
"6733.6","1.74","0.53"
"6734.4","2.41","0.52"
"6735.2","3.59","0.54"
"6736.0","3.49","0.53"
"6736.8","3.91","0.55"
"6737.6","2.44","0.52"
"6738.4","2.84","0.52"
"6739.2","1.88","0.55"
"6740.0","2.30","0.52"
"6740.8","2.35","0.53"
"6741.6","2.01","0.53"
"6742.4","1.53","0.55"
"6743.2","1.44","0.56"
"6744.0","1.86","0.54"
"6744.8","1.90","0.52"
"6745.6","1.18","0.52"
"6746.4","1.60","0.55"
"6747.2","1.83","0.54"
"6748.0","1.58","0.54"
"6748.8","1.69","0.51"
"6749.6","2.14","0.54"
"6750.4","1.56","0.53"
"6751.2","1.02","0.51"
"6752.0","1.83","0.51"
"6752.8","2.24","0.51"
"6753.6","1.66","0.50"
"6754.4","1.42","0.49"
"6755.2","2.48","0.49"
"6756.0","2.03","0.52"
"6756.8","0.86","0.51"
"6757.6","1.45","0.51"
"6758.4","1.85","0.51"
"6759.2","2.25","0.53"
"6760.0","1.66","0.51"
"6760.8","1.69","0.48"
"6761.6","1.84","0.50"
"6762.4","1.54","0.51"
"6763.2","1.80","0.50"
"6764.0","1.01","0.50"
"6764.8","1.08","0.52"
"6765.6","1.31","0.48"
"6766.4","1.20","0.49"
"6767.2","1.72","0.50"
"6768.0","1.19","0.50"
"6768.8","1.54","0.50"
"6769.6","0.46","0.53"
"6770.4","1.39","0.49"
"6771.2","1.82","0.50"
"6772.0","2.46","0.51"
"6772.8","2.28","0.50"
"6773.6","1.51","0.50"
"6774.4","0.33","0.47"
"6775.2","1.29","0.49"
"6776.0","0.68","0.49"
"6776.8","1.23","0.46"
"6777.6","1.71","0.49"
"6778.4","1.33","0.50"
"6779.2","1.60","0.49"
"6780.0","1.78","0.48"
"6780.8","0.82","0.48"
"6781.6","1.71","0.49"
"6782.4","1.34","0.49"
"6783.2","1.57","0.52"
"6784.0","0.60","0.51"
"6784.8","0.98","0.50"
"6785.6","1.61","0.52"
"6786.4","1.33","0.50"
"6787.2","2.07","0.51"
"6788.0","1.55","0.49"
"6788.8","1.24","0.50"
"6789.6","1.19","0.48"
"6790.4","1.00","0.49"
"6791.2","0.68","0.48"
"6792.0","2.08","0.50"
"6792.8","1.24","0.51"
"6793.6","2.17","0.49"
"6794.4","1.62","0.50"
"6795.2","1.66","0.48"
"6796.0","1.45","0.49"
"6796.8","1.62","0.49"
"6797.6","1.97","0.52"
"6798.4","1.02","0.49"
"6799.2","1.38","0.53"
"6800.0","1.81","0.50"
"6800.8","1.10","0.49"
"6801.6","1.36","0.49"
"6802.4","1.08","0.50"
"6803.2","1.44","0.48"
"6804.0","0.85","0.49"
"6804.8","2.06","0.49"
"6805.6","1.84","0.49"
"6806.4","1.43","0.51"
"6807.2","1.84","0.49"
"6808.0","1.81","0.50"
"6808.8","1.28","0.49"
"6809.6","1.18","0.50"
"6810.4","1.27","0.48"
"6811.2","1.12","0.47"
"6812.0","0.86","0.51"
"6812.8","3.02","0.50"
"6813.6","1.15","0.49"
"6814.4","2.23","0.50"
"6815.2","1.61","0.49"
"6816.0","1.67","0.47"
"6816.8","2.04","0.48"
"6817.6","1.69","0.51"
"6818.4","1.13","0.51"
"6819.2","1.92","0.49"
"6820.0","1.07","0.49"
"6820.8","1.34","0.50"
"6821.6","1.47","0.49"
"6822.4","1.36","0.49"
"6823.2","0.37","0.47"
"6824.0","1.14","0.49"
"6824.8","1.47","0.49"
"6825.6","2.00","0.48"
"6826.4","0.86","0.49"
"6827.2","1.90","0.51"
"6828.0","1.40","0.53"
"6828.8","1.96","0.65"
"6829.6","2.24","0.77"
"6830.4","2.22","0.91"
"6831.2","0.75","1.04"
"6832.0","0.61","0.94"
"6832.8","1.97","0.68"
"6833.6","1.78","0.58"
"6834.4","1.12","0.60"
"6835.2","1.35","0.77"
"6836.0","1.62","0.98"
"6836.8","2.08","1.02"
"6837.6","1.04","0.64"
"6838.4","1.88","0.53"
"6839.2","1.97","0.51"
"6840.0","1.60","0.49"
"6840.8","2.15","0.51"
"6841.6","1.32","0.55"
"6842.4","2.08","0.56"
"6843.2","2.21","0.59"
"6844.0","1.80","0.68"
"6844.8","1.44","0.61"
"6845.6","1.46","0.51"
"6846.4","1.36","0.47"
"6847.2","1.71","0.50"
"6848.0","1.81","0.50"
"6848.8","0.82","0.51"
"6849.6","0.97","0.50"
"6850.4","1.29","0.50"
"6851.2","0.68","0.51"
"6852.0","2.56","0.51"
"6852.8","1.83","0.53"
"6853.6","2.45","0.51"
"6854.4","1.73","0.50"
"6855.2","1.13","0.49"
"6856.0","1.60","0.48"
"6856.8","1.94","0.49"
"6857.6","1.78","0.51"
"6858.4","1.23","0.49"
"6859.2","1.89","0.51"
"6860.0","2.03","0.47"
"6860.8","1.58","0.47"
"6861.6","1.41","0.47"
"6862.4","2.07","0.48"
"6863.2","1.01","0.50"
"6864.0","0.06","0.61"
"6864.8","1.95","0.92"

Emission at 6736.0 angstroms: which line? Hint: [O III] 5007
